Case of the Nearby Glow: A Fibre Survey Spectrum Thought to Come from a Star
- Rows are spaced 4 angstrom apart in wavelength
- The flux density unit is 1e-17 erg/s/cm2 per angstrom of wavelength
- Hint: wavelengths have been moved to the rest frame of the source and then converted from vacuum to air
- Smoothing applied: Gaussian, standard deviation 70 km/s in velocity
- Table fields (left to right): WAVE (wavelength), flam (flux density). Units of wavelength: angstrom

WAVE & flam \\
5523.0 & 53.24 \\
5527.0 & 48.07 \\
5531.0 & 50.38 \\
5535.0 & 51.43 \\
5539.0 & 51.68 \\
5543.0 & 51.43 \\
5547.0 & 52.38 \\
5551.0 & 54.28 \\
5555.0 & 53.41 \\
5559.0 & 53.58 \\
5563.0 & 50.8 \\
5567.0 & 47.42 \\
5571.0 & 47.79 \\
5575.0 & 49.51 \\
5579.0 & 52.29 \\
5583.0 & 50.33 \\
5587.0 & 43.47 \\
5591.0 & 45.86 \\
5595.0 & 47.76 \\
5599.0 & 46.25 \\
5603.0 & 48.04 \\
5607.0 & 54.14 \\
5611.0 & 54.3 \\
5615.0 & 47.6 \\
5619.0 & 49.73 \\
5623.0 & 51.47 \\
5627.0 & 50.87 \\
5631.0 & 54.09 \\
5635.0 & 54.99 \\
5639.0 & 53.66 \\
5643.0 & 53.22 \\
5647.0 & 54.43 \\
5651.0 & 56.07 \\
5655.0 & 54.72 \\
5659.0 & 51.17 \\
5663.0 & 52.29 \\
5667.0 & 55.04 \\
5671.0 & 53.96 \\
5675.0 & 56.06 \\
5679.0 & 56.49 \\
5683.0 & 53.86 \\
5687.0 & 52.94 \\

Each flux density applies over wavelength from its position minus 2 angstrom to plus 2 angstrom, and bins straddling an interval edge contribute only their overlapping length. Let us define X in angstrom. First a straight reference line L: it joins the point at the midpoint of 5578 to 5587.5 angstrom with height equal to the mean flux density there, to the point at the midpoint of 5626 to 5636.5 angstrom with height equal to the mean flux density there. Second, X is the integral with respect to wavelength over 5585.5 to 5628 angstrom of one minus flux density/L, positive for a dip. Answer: 1.9 angstrom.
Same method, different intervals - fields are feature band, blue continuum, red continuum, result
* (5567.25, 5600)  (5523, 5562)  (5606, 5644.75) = 2.63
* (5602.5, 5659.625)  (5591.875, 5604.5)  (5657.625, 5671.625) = -2.97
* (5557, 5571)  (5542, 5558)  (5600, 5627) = 0.61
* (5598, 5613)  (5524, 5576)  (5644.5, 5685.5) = 0.47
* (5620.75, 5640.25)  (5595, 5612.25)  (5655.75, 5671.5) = -0.54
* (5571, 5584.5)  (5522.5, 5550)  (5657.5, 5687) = 0.47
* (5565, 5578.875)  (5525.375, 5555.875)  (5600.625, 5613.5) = 0.78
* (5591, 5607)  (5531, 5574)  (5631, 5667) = 1.39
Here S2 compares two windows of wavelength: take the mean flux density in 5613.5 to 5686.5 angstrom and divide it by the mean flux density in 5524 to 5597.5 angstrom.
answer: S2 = 1.06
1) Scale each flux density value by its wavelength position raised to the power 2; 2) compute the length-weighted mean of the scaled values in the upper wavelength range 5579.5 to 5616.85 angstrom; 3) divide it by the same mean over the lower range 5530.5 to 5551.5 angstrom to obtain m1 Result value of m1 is 0.96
